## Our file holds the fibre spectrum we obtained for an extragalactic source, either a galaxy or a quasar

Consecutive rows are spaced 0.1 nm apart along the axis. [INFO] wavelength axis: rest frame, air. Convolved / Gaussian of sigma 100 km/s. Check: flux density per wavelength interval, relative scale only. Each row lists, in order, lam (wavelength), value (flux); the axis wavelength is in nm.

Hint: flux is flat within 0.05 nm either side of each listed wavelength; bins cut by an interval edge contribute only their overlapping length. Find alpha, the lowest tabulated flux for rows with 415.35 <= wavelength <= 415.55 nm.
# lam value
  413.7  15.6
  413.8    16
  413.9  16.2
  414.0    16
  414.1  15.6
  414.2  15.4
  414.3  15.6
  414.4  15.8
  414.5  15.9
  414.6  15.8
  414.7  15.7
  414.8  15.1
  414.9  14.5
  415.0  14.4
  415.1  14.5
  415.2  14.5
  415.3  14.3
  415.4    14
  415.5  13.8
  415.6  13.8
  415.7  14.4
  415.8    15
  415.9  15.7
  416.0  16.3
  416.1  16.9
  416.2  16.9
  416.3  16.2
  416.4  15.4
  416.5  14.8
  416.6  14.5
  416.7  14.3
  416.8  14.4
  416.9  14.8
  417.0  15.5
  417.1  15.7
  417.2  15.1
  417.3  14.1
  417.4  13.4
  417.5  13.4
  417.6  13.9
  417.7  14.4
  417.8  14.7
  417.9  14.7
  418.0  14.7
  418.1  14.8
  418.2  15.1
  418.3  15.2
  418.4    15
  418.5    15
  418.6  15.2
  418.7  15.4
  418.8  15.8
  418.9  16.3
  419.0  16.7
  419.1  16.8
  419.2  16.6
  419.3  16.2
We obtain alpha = 13.8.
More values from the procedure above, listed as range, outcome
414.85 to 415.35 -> 14.3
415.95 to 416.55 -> 14.8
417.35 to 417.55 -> 13.4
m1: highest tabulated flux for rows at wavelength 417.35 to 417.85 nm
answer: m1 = 14.7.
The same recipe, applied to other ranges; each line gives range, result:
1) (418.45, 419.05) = 16.7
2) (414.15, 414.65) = 15.9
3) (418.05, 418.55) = 15.2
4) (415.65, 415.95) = 15.7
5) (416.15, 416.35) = 16.9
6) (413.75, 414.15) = 16.2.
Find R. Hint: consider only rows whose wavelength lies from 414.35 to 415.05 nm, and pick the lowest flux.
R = 14.4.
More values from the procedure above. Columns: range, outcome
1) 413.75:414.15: 15.6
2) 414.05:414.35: 15.4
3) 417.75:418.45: 14.7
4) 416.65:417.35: 14.1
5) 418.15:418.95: 15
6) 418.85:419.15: 16.3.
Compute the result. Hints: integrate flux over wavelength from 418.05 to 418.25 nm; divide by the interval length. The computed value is 14.9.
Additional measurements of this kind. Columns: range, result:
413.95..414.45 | 15.7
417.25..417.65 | 13.7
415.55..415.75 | 14.1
